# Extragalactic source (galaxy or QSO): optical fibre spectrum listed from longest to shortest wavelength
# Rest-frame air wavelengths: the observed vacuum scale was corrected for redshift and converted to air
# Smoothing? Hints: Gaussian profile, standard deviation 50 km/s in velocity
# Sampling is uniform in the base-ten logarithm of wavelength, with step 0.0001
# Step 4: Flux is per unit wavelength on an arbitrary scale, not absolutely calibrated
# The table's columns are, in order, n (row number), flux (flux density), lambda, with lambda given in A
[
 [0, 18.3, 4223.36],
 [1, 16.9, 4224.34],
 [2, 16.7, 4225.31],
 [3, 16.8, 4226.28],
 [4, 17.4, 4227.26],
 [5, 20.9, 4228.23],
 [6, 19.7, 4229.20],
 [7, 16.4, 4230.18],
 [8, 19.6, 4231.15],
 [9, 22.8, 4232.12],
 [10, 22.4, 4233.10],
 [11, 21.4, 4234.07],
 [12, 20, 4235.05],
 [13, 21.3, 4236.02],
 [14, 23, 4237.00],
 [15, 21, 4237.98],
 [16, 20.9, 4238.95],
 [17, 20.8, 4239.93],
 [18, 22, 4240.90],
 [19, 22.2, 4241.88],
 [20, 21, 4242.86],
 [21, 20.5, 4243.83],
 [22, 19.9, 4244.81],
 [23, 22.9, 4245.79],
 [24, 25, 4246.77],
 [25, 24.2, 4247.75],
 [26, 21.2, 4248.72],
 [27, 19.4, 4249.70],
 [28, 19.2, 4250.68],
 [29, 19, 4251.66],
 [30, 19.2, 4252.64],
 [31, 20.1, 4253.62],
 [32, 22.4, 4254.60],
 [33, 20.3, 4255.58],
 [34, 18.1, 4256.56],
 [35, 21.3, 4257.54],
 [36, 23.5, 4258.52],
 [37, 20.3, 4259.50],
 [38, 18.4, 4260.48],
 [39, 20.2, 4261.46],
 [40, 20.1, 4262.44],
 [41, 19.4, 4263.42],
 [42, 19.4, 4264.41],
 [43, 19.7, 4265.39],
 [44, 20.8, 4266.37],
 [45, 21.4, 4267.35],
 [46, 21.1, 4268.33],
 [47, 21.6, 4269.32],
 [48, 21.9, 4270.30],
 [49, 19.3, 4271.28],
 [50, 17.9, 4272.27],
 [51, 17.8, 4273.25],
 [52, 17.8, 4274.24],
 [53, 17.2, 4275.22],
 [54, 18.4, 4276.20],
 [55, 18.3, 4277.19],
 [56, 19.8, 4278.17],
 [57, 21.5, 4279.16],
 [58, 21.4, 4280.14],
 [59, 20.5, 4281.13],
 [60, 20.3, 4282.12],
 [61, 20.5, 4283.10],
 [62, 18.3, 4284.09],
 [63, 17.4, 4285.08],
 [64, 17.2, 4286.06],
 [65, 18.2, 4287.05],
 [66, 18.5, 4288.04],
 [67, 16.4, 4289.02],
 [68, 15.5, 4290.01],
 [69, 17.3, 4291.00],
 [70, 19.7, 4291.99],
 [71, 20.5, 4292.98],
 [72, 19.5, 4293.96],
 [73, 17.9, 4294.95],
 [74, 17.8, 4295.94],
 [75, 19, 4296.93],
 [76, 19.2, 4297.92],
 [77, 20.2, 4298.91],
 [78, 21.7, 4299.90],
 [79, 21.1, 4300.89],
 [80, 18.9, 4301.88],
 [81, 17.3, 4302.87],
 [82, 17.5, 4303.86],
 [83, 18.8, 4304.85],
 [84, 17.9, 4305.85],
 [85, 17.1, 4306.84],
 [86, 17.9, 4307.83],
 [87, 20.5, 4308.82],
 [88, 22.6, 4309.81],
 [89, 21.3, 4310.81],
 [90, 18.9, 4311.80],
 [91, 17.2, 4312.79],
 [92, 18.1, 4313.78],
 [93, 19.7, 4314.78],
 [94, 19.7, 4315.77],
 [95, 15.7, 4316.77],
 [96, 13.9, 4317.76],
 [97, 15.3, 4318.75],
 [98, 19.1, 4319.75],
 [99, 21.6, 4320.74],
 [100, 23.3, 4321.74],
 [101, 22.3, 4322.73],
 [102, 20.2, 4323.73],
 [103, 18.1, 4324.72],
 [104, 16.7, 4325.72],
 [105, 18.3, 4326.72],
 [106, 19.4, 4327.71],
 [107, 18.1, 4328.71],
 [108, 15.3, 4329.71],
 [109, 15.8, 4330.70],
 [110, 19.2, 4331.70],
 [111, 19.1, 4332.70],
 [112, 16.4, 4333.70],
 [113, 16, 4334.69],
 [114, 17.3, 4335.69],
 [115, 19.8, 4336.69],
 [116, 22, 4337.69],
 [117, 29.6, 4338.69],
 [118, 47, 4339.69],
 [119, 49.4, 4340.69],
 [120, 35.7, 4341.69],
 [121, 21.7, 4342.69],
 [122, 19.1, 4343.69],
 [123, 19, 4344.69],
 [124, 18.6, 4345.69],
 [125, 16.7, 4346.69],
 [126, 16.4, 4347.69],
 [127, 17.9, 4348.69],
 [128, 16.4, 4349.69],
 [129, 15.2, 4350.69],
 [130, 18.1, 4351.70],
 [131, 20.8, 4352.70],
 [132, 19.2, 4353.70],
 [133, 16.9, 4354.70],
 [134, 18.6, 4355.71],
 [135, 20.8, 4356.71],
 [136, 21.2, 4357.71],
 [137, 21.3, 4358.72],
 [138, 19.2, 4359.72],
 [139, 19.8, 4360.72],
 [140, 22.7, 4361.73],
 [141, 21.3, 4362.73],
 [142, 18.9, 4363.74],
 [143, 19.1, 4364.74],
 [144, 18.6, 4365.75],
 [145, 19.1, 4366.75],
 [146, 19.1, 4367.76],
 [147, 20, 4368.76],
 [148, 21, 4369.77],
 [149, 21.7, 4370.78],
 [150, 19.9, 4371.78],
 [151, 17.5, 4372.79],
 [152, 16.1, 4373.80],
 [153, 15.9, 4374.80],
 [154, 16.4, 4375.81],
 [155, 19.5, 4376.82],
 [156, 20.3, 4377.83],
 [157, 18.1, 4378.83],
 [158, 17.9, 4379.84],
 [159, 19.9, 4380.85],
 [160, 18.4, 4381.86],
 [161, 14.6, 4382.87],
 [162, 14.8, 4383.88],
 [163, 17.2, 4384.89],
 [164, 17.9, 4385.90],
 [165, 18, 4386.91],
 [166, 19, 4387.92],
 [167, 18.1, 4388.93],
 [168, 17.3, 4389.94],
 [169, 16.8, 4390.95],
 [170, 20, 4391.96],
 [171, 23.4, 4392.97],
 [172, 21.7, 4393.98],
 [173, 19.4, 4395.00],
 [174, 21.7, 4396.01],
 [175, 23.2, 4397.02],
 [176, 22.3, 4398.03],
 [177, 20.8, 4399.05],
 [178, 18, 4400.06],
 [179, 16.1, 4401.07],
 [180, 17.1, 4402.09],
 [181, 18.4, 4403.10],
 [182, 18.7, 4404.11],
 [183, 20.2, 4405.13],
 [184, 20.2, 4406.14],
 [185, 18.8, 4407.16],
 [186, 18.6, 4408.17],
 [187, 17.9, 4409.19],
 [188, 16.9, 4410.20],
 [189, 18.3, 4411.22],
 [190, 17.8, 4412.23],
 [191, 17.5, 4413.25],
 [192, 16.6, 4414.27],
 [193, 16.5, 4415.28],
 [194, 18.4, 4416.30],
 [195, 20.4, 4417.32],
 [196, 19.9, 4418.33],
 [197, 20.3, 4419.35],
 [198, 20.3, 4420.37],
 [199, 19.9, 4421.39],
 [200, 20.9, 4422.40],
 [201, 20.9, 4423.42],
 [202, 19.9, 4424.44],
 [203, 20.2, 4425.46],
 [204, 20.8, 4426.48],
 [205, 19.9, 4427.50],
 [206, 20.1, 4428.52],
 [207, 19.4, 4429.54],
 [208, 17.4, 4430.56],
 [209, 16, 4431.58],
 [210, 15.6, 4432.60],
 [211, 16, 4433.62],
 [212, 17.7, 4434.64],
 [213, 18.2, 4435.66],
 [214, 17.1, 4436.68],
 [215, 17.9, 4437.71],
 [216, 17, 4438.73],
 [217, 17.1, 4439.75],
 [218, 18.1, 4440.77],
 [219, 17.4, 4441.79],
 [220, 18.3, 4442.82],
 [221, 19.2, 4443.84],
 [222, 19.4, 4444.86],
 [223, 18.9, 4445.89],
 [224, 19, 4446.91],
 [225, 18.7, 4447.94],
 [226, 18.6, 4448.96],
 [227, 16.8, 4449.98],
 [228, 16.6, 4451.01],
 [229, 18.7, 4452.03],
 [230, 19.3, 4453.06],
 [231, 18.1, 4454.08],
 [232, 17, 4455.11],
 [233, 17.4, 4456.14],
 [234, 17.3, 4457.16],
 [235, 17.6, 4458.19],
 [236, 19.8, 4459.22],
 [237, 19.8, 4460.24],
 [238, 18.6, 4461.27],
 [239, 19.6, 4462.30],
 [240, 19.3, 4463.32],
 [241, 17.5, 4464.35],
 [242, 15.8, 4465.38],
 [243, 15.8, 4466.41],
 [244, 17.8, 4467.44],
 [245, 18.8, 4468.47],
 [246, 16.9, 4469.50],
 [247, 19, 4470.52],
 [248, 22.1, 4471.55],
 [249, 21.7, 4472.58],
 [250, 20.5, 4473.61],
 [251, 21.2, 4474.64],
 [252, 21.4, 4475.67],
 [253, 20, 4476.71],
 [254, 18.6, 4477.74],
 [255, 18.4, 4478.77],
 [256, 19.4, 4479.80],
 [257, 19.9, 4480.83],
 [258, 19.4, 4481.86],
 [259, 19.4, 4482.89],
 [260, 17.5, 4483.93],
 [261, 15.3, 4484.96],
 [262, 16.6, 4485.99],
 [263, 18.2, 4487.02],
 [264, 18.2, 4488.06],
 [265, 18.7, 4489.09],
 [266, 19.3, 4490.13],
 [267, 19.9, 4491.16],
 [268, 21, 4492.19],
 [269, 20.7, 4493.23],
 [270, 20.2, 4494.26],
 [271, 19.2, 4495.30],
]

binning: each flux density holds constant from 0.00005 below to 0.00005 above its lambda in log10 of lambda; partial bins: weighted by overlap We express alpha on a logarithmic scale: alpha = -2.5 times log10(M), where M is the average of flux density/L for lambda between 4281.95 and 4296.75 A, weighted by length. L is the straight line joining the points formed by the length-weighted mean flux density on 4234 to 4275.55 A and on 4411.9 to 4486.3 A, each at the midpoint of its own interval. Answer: 0.11 mag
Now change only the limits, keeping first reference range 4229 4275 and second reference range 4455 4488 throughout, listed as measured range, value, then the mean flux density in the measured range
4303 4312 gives 0.06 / 19.1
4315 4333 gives 0.09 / 18.4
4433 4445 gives 0.07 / 17.7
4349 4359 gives 0.05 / 18.8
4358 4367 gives -0.02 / 20.1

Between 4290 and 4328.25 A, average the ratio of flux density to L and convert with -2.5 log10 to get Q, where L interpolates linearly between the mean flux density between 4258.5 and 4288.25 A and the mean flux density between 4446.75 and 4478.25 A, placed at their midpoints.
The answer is 0.03 mag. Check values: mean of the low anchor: 19.6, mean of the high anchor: 18.7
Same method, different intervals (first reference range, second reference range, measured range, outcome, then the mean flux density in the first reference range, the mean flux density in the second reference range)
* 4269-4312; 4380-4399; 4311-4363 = -0.07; 19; 19.1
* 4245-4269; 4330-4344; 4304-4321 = 0.26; 20.7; 24.8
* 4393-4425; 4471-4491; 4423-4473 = 0.05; 19.3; 19.3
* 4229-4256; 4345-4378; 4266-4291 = 0.07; 21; 18.9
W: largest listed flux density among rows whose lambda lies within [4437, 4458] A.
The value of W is 19.4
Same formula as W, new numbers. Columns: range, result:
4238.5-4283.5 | 25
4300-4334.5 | 23.3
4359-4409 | 23.4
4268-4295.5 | 21.9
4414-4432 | 20.9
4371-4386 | 20.3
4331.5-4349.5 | 49.4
